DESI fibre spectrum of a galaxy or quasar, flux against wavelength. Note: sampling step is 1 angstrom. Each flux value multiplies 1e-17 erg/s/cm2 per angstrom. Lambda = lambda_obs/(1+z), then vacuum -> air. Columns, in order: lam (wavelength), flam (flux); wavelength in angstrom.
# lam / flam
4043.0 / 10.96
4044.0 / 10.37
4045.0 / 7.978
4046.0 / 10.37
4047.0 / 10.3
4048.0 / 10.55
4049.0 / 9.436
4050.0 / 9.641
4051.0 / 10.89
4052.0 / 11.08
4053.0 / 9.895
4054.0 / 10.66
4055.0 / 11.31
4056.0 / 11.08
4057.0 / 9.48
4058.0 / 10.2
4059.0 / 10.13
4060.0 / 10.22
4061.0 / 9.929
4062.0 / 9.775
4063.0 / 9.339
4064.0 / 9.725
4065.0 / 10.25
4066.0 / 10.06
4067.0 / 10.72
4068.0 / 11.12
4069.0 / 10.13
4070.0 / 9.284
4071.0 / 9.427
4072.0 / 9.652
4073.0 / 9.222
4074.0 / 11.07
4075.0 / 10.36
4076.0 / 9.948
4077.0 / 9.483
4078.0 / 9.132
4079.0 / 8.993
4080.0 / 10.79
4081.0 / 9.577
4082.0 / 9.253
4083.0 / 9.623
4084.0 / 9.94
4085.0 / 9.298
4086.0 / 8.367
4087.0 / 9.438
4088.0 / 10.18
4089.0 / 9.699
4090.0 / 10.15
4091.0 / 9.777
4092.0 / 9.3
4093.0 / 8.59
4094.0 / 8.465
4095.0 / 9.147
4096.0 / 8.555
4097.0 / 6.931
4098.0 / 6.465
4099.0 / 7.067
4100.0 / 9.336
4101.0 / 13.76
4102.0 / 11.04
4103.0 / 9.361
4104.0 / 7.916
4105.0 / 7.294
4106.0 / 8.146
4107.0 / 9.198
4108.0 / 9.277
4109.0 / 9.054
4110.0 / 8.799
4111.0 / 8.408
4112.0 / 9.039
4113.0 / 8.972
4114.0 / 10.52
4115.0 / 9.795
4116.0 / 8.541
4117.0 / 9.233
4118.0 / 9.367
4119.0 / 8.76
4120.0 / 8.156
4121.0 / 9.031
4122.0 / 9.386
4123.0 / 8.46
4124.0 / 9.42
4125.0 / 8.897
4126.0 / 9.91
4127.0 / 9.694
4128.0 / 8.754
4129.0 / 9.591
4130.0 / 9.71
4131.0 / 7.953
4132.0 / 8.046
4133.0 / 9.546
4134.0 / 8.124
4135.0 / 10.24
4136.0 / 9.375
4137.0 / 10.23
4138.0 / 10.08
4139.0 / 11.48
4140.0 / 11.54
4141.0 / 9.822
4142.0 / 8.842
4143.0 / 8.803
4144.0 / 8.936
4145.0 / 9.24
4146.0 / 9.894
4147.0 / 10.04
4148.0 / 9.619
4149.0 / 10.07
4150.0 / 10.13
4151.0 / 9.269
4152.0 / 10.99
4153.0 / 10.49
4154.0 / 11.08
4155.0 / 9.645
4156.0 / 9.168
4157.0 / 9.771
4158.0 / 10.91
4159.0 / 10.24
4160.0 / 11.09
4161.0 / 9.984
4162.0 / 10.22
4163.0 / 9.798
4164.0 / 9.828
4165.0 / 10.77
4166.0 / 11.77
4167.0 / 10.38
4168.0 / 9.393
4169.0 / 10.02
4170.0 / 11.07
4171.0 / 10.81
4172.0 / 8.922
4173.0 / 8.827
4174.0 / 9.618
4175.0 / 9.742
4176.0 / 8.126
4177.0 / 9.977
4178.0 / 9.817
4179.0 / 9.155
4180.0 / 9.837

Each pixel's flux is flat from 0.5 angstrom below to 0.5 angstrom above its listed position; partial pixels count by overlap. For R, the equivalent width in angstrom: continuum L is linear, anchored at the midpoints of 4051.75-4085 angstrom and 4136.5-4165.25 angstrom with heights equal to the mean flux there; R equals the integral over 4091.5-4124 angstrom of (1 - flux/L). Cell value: 3.6 angstrom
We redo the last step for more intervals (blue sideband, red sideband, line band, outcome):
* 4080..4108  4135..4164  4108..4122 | 0.6 angstrom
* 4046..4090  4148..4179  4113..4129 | 1.3 angstrom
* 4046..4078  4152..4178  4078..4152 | 5.9 angstrom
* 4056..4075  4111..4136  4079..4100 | 1.3 angstrom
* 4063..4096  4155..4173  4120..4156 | 1.6 angstrom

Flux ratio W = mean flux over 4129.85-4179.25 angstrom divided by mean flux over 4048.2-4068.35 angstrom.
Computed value 1.0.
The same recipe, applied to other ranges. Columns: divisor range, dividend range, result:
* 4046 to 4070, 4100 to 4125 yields 0.90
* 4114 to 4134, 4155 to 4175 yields 1.11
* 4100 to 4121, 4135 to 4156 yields 1.08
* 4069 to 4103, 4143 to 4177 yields 1.06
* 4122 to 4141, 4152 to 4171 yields 1.09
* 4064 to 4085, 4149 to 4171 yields 1.04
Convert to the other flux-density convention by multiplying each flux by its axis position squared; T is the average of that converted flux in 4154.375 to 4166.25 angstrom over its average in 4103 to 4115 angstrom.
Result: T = 1.19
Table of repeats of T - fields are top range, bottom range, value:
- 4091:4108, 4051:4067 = 0.88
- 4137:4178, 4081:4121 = 1.13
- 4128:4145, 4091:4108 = 1.09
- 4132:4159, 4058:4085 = 1.04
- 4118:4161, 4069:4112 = 1.07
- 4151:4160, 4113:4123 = 1.14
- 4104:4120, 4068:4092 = 0.93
